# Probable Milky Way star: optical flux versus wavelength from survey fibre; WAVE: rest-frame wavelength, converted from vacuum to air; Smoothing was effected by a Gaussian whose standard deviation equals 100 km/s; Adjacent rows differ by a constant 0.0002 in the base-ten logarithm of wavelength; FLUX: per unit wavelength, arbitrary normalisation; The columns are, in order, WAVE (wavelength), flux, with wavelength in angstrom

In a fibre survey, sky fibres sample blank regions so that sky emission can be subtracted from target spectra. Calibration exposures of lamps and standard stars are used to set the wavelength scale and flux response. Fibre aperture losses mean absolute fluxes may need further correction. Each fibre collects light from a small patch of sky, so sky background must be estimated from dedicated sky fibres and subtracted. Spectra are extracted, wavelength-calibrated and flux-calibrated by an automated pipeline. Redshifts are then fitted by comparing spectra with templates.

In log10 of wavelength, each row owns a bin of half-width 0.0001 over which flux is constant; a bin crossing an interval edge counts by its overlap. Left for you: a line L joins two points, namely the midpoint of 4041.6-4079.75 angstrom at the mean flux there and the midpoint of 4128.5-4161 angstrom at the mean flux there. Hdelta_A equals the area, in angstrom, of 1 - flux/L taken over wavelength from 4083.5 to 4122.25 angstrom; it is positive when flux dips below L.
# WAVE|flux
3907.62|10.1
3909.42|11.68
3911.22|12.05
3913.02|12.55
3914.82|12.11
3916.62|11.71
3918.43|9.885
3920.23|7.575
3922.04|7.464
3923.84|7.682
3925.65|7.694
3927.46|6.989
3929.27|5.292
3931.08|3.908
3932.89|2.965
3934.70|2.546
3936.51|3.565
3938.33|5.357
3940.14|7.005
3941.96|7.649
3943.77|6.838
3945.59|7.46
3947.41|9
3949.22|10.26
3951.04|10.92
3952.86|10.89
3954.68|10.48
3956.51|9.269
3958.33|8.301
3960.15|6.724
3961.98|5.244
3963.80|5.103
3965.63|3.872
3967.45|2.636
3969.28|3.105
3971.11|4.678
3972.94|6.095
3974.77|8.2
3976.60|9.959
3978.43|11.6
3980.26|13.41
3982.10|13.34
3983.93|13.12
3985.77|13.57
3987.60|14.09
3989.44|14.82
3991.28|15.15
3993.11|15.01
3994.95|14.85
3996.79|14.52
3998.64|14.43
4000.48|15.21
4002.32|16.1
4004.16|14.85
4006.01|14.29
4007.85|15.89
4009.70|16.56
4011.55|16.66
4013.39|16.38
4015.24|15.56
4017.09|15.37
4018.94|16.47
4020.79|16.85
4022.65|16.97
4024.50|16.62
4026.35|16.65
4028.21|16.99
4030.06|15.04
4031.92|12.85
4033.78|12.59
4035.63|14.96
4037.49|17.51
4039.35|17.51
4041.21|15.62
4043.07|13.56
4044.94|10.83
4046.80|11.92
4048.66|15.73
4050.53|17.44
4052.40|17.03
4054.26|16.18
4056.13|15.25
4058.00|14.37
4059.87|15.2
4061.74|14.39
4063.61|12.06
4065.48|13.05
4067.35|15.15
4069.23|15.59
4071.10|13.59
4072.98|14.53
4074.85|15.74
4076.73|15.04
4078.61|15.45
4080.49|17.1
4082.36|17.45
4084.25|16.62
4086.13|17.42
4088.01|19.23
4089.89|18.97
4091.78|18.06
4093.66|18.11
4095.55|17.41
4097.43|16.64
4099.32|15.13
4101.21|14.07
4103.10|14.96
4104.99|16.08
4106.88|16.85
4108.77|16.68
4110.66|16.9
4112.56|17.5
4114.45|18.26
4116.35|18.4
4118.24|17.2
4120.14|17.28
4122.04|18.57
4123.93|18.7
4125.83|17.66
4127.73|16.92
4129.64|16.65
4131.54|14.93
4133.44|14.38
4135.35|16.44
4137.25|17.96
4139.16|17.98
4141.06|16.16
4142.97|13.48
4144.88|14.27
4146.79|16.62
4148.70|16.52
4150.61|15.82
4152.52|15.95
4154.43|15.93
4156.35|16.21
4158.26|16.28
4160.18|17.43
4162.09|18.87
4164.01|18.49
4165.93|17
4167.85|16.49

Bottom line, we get -4.5 angstrom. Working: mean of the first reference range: 14.6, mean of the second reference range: 16.1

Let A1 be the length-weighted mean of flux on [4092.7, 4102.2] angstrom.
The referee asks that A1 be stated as 16.3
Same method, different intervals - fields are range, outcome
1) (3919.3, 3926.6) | 7.61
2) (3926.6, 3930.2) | 6.11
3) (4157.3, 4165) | 17.8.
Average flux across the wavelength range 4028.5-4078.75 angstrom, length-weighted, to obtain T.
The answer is 14.8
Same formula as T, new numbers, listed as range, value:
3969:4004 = 12.4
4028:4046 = 14.6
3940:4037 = 12.1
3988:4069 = 15.2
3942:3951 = 8.57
